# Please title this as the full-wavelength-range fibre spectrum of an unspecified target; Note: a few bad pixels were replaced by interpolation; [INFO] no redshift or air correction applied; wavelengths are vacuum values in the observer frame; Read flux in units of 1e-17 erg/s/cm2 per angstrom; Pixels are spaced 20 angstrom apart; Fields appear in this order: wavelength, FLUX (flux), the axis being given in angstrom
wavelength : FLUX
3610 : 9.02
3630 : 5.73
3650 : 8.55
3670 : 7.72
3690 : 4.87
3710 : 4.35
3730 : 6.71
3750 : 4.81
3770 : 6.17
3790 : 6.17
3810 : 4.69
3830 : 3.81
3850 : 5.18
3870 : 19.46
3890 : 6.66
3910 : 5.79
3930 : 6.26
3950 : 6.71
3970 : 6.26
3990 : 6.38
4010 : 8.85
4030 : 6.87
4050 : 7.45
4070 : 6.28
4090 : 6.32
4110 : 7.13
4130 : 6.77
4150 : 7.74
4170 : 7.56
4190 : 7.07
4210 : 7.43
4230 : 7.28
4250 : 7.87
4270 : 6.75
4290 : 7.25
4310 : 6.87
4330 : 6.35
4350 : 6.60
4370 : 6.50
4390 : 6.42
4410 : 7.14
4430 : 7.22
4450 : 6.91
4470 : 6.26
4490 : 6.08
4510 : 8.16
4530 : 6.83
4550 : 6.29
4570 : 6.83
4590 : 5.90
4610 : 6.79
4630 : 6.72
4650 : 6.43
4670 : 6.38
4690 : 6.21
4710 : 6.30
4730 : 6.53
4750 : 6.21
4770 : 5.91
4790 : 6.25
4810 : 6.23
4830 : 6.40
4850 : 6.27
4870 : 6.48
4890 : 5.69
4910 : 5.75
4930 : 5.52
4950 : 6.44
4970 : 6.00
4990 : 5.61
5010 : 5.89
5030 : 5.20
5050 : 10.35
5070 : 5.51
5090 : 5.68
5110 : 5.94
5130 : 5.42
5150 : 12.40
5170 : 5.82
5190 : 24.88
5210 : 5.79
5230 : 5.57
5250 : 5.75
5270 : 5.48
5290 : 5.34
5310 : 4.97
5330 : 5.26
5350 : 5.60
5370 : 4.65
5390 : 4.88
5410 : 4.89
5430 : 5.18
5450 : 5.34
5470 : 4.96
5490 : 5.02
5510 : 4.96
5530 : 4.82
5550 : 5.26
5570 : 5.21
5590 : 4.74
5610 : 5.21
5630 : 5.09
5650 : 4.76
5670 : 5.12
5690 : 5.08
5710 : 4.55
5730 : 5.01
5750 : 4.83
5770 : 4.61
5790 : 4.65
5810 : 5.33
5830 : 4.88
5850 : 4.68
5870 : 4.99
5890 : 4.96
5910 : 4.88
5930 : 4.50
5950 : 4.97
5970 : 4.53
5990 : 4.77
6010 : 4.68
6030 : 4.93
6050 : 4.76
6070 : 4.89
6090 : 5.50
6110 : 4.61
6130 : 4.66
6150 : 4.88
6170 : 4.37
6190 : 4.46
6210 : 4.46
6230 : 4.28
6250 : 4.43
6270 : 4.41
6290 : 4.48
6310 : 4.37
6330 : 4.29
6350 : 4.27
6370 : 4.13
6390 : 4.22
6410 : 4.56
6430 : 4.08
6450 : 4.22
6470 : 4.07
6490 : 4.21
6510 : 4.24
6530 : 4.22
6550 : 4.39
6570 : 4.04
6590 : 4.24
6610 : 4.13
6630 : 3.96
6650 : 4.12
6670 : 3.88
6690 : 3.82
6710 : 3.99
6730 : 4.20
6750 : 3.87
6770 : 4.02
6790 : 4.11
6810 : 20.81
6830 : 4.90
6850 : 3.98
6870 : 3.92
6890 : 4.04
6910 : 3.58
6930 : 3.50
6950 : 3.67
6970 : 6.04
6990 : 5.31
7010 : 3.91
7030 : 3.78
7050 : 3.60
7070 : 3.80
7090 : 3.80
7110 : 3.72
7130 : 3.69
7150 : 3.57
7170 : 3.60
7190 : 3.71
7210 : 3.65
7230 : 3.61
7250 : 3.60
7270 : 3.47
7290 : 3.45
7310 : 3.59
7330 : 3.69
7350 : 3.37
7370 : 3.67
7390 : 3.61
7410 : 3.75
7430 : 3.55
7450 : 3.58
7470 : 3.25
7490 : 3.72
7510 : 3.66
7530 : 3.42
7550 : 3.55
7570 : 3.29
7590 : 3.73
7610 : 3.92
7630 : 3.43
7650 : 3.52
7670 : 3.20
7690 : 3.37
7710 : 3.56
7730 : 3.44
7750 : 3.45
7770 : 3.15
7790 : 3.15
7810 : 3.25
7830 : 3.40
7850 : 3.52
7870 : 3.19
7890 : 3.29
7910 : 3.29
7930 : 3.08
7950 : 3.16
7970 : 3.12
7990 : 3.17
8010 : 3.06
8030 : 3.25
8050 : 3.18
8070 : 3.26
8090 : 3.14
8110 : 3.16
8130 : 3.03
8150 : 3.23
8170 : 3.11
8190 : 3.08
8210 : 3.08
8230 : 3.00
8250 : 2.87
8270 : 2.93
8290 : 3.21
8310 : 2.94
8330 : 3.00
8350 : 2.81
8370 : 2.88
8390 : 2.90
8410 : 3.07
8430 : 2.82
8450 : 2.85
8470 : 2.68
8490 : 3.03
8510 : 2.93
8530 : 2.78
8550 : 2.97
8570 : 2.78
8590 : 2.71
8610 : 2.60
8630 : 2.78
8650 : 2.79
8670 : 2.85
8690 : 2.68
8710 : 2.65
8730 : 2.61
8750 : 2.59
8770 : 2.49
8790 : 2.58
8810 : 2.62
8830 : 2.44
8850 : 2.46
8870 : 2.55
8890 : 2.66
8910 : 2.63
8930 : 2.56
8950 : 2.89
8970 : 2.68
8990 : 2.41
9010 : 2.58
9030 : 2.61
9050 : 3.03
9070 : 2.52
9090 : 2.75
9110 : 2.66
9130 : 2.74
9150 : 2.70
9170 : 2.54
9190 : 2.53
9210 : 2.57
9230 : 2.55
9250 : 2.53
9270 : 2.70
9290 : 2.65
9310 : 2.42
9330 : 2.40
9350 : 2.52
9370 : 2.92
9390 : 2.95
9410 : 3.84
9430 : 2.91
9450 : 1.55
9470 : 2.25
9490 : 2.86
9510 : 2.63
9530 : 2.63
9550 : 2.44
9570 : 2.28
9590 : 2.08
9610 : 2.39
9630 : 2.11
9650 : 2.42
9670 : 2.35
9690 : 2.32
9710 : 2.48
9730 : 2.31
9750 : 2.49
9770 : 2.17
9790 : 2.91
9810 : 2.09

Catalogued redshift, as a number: 0.04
